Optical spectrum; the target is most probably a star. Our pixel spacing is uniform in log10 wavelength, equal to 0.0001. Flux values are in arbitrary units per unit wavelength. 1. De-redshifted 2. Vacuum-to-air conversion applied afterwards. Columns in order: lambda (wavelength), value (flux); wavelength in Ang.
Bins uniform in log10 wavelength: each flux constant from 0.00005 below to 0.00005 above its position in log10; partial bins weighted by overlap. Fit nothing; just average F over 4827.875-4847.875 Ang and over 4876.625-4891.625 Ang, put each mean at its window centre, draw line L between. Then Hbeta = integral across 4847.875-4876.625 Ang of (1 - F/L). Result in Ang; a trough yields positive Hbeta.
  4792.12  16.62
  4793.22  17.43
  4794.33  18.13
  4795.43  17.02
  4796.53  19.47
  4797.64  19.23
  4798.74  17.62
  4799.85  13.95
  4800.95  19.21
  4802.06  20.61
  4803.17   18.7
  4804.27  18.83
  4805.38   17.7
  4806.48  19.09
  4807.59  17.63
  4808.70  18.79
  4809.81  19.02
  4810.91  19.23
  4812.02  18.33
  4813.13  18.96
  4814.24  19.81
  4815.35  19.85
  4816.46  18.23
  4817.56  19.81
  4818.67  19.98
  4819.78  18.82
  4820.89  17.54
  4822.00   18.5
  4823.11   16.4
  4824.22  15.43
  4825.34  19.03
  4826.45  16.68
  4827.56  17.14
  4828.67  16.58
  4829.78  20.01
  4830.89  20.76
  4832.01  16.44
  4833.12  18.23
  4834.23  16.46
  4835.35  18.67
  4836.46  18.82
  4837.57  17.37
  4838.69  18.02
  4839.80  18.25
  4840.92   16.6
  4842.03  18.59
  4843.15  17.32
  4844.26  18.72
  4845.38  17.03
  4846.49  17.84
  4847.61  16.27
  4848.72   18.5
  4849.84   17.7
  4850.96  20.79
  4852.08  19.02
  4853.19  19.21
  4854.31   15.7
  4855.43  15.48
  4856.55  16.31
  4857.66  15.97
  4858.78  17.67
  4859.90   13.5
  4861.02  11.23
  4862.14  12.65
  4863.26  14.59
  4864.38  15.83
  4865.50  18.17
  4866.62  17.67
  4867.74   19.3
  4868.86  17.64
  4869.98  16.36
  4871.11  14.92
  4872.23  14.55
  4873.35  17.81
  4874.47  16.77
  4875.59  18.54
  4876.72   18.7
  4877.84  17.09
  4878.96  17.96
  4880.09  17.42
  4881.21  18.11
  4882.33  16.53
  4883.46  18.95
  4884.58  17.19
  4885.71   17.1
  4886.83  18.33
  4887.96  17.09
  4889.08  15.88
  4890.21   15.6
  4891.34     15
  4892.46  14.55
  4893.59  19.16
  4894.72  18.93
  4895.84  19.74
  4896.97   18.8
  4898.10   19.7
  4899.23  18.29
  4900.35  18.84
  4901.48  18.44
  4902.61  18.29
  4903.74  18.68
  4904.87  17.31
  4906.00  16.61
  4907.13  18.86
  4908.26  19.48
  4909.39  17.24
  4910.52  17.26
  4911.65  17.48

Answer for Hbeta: 1.43 Ang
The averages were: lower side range 17.9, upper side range 17.2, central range 16.7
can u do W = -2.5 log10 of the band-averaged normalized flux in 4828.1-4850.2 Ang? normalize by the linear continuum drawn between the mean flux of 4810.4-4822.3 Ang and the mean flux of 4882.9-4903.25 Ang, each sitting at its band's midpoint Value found 0.04 mag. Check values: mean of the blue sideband 19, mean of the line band 17.9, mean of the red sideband 17.8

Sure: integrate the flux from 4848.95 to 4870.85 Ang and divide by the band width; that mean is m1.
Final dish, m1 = 16.6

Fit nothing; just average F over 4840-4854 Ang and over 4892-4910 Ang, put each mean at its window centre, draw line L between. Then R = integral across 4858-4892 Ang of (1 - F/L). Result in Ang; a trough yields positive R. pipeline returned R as 3.02 Ang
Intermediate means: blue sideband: 18.1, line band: 16.6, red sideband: 18.3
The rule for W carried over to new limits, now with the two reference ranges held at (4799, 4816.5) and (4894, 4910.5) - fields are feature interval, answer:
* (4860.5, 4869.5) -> 0.17 mag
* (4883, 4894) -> 0.10 mag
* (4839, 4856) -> 0.04 mag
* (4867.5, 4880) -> 0.08 mag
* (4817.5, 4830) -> 0.04 mag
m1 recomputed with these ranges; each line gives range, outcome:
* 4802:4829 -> 18.4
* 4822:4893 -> 17.1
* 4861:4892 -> 16.8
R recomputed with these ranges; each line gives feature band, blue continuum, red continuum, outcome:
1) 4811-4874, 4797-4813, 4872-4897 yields 1.75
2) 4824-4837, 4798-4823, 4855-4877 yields -0.14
